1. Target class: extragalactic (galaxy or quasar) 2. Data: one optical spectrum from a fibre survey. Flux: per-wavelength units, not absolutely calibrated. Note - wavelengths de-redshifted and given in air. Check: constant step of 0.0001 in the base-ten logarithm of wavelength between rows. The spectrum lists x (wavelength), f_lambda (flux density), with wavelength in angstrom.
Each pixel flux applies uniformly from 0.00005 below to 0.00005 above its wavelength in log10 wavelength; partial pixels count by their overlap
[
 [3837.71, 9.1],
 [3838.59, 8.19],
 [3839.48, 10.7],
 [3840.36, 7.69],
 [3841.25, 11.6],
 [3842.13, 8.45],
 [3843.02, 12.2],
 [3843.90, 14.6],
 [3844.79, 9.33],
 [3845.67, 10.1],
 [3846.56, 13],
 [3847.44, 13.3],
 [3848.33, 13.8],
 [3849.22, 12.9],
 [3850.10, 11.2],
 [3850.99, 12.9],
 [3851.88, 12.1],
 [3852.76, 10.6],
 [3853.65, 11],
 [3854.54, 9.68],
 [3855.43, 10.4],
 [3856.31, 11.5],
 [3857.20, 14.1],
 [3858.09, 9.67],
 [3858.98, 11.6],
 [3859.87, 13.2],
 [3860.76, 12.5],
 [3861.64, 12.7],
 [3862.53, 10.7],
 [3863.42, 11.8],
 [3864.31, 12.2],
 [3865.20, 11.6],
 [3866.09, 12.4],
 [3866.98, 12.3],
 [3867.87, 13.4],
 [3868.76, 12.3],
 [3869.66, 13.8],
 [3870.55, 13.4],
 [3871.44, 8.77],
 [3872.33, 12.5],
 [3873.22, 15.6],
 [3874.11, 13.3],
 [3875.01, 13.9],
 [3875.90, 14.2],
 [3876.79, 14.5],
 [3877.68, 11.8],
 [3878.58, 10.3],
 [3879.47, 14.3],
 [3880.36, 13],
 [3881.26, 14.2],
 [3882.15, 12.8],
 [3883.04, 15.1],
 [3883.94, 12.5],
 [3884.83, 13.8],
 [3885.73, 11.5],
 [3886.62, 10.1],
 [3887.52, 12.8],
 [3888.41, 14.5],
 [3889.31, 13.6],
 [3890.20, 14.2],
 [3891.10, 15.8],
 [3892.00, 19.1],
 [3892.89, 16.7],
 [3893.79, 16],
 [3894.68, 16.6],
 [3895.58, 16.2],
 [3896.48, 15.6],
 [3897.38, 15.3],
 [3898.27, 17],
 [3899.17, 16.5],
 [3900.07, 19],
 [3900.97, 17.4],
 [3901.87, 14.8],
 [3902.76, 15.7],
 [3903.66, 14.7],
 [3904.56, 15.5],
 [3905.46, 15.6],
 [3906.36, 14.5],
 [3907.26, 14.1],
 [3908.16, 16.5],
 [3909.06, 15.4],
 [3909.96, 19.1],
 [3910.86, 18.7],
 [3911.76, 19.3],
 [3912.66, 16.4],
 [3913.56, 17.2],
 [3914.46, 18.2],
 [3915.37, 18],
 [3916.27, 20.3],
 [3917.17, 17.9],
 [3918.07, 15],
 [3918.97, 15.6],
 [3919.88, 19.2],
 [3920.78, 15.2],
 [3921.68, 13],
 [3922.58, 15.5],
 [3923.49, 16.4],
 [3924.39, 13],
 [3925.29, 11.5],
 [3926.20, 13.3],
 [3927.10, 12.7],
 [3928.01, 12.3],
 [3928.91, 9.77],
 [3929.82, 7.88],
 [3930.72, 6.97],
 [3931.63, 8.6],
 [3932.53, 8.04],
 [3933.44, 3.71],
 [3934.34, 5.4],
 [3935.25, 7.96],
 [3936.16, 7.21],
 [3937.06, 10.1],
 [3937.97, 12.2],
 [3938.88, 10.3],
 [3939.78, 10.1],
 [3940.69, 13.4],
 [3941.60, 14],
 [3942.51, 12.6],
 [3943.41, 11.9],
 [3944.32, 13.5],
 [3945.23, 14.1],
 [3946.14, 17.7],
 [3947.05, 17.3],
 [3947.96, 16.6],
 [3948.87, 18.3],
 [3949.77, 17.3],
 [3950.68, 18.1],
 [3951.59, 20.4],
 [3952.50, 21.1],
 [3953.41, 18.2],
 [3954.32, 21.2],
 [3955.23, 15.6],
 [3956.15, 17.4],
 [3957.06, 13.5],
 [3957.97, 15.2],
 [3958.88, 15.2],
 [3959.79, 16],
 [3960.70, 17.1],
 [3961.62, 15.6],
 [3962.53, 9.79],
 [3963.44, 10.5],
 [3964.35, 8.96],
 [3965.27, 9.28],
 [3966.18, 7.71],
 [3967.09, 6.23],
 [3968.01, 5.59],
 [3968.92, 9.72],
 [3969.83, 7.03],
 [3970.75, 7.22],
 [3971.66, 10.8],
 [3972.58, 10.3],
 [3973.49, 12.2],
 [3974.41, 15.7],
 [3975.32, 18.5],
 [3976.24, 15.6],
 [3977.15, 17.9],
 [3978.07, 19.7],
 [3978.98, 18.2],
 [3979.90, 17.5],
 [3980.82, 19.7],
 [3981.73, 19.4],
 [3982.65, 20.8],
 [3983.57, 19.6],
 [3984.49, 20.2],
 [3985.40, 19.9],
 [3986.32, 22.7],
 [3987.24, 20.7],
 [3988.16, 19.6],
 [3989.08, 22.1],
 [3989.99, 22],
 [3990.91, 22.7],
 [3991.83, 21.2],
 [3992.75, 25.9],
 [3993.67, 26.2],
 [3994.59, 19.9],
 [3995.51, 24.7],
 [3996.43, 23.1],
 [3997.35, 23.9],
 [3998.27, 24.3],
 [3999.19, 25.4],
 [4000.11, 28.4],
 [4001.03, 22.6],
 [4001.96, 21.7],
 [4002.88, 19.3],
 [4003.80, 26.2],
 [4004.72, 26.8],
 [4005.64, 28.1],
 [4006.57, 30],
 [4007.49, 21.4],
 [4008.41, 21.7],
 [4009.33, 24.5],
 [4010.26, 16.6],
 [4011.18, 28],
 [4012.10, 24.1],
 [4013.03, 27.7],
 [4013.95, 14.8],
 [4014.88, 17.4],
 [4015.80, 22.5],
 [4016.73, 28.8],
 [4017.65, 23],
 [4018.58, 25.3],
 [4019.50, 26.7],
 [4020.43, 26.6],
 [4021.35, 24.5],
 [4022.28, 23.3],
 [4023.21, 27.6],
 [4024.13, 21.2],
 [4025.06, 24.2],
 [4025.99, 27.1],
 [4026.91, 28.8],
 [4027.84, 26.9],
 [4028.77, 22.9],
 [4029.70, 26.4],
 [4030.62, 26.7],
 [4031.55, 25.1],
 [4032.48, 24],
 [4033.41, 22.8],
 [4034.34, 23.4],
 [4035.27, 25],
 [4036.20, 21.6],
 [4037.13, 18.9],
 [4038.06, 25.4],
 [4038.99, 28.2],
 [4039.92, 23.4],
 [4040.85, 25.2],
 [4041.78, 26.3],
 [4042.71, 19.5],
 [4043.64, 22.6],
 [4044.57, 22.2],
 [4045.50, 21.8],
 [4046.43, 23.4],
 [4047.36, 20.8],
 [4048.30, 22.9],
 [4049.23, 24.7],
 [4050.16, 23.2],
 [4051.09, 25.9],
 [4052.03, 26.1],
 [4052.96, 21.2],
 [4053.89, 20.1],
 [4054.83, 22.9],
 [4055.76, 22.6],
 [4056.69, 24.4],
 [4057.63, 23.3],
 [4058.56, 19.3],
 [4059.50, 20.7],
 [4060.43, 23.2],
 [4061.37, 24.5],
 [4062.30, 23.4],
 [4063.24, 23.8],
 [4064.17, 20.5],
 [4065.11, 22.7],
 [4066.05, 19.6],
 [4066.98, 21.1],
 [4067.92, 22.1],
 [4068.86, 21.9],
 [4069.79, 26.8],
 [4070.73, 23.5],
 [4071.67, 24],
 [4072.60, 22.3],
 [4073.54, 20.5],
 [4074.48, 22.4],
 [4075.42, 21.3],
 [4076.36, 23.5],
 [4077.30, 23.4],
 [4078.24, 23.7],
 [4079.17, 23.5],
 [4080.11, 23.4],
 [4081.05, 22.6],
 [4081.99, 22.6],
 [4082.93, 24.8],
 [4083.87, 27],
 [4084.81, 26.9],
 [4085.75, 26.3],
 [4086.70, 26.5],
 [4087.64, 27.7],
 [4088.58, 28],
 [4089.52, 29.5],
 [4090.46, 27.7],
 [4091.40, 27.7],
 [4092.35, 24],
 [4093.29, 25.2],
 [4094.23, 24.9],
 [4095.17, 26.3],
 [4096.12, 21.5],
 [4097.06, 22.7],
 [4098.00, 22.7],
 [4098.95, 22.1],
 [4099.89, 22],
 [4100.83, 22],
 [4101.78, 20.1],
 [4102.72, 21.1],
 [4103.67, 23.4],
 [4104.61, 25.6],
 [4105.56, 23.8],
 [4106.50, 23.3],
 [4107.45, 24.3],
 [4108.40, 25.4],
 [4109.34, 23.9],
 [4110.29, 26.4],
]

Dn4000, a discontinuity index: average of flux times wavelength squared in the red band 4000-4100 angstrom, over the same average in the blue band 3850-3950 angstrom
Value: 1.9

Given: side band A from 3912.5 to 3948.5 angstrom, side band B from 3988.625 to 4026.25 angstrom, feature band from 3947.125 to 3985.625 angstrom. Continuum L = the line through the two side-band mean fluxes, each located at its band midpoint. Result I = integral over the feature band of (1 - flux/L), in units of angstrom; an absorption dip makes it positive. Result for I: 6.1 angstrom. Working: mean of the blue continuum 13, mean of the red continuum 23.9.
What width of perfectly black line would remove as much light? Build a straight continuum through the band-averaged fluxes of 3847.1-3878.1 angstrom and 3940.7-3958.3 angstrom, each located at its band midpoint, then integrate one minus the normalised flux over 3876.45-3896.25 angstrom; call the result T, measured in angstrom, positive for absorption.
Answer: -0.9 angstrom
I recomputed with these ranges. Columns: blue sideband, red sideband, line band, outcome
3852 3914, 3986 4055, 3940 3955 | 1.7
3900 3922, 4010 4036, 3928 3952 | 8.6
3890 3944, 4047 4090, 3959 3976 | 6.0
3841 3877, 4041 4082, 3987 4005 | -3.7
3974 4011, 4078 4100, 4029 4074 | 1.3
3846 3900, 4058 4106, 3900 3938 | 3.7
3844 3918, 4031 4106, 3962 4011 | 2.1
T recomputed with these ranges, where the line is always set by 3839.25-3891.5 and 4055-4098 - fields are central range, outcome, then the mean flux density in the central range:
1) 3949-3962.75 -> 0.2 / 16.9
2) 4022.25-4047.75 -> -3.0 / 24.1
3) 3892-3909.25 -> -2.2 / 16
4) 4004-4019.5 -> -2.8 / 23.9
